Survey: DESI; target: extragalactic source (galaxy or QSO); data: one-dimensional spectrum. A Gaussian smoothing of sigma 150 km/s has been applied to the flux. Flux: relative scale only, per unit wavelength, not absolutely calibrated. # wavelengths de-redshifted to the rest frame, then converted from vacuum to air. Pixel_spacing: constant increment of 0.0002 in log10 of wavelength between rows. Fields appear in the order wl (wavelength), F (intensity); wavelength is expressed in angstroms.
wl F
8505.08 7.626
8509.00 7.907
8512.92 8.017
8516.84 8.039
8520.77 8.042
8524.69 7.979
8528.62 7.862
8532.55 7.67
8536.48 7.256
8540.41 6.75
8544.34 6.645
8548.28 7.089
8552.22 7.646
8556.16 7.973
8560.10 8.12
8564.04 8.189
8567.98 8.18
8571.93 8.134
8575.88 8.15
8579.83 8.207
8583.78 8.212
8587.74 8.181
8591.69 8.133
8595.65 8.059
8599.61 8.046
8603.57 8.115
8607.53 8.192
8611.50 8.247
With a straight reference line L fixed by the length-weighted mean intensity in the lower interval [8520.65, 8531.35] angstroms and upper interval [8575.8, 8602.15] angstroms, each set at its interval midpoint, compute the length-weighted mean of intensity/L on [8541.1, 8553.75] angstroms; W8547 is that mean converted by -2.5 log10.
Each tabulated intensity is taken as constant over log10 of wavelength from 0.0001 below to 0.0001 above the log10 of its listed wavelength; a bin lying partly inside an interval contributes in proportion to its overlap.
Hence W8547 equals 0.13 mag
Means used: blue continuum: 7.93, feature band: 7.07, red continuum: 8.14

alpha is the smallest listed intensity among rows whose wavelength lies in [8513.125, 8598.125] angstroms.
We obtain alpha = 6.645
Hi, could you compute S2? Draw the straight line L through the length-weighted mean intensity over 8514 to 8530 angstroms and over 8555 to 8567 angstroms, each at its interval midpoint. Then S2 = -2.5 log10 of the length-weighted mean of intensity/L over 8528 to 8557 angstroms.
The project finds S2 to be 0.10 mag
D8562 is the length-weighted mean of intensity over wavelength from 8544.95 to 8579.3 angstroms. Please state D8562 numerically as 7.9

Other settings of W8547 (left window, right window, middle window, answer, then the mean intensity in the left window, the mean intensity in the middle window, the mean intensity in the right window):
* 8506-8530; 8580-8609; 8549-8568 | 0.015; 7.96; 7.95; 8.14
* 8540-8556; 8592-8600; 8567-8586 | -0.065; 7.17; 8.17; 8.07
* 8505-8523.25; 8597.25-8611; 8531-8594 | 0.036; 7.96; 7.79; 8.13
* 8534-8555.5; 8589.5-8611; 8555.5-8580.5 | -0.082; 7.15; 8.14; 8.12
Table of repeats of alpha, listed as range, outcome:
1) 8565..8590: 8.134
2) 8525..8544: 6.75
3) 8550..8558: 7.646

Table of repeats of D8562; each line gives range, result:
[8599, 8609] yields 8.13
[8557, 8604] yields 8.14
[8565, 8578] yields 8.16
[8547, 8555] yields 7.45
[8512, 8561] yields 7.6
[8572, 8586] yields 8.18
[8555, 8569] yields 8.12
